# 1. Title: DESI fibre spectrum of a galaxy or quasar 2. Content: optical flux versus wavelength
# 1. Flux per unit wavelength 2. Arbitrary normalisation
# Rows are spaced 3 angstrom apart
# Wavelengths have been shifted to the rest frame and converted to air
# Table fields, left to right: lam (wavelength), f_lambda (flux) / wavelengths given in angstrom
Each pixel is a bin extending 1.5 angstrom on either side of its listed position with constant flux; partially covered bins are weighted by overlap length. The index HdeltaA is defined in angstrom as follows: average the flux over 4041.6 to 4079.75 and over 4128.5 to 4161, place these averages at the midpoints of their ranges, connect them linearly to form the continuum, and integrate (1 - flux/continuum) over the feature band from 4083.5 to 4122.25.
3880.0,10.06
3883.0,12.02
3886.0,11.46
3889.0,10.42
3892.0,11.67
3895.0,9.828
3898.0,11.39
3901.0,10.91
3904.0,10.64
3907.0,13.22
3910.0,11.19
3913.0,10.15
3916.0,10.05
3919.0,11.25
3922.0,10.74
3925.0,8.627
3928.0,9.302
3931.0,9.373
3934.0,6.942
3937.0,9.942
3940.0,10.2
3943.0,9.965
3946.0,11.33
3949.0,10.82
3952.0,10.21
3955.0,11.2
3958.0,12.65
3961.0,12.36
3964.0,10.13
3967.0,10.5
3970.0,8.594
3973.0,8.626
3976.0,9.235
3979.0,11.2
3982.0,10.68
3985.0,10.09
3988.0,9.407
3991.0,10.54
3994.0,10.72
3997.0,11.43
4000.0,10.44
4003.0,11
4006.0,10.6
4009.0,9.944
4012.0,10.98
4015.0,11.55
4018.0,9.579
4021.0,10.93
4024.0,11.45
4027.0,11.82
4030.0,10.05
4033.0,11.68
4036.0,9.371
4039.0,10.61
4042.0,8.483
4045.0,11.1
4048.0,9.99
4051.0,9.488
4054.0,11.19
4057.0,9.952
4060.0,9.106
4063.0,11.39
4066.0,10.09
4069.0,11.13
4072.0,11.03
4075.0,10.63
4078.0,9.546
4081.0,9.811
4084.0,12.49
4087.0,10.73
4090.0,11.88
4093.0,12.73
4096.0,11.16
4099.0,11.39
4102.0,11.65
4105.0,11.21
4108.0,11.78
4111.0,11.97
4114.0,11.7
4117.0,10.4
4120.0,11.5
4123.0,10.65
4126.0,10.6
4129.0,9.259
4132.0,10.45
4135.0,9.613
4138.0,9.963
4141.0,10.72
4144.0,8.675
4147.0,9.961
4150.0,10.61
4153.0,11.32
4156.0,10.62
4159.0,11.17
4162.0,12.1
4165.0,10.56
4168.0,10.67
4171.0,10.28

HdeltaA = -4.8 angstrom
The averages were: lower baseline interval 10.3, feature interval 11.5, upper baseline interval 10.3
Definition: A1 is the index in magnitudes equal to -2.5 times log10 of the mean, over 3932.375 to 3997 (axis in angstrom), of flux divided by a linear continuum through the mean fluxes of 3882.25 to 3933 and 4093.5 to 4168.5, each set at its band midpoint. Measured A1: 0.04 mag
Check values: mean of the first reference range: 10.7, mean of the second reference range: 10.8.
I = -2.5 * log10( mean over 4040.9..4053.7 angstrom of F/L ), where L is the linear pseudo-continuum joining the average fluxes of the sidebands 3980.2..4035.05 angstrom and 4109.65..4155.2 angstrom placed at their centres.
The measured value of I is 0.074 mag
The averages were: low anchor 10.7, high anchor 10.5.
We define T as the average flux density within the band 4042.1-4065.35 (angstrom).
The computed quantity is 10.2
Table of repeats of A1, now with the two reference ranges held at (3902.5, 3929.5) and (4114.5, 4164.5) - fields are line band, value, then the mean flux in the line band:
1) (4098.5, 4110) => -0.10 mag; 11.5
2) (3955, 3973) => -0.01 mag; 10.7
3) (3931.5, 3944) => 0.15 mag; 9.24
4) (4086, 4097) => -0.11 mag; 11.7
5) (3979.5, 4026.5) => -0.01 mag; 10.7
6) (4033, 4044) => 0.07 mag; 9.86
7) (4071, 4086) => -0.02 mag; 10.7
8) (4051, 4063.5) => 0.03 mag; 10.2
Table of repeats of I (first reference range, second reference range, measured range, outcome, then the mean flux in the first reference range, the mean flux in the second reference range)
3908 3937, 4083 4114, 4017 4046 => 0.05 mag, 9.81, 11.7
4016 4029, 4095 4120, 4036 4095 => 0.06 mag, 10.9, 11.4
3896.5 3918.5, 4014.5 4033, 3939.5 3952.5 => 0.05 mag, 11.1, 10.9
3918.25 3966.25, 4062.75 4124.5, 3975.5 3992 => 0.03 mag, 10.3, 11.2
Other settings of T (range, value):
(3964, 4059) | 10.4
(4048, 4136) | 10.8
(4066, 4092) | 10.9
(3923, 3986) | 10.1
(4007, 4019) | 10.6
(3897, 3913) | 11.3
